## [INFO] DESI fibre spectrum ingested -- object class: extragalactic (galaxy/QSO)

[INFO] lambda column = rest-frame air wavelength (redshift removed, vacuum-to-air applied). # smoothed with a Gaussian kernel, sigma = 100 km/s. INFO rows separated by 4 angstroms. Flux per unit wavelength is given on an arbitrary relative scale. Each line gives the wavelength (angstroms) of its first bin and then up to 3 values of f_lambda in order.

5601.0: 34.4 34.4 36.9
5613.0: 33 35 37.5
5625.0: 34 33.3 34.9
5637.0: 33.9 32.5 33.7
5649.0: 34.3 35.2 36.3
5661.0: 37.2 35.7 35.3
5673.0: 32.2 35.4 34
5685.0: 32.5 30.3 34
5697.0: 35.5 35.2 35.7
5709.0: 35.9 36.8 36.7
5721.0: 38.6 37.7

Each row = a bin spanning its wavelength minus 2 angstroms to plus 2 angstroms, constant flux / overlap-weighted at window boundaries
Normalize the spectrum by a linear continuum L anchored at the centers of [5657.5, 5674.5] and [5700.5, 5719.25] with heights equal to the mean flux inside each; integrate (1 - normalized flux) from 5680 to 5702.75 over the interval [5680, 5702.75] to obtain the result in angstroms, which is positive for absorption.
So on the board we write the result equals 1.4 angstroms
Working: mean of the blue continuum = 35.3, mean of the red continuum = 36.2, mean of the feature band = 33.5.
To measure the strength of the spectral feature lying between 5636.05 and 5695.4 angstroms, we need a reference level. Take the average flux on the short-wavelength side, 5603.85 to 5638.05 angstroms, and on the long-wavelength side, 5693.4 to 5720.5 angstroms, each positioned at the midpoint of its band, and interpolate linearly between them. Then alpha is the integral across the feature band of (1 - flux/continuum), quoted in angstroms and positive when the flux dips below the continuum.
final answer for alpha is 2.1 angstroms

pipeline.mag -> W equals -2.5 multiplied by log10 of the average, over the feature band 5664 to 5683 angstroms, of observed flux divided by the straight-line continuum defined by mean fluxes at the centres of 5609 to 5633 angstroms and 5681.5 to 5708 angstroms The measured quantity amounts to -0.01 mag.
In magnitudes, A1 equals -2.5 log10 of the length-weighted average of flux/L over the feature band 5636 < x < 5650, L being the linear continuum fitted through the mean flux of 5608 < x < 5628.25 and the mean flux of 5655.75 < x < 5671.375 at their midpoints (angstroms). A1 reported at 0.06 mag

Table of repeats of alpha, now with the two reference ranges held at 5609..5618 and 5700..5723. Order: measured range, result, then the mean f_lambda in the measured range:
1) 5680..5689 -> 0.9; 32.5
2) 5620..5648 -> 0.6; 34.1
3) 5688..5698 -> 0.8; 33.3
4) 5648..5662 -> -0.1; 35.8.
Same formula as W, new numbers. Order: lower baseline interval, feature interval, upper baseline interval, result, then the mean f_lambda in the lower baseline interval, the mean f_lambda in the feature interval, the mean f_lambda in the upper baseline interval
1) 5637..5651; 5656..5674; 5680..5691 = -0.08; 33.6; 35.5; 32.1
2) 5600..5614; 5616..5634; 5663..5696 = -0.01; 34.8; 34.9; 33.7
